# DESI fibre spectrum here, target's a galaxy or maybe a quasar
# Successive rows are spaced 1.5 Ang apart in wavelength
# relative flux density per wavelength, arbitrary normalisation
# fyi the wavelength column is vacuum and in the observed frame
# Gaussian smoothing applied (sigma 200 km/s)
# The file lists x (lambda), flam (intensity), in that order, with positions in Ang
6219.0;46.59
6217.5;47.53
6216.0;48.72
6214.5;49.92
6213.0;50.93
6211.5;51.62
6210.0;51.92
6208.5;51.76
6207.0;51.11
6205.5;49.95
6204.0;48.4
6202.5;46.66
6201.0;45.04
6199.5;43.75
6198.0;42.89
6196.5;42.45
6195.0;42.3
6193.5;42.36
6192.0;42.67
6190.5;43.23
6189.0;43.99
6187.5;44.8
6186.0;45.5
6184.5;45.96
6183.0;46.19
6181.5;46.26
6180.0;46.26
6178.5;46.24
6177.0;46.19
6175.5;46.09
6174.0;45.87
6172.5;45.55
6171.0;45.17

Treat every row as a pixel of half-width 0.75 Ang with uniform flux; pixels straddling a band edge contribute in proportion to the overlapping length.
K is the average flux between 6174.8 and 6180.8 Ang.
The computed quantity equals 46.2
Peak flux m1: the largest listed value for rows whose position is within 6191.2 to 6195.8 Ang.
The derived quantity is 42.67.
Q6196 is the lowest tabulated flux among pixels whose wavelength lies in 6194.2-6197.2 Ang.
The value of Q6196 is 42.3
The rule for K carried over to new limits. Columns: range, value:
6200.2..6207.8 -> 48.2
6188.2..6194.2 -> 43.1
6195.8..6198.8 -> 42.7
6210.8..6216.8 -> 50.3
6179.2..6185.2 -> 46.2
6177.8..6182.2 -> 46.3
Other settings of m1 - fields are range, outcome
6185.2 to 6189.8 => 45.5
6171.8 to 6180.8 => 46.26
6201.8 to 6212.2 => 51.92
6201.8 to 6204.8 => 48.4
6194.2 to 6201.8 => 45.04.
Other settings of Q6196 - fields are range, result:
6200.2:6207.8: 45.04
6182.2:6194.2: 42.36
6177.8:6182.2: 46.24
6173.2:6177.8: 45.87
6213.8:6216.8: 48.72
